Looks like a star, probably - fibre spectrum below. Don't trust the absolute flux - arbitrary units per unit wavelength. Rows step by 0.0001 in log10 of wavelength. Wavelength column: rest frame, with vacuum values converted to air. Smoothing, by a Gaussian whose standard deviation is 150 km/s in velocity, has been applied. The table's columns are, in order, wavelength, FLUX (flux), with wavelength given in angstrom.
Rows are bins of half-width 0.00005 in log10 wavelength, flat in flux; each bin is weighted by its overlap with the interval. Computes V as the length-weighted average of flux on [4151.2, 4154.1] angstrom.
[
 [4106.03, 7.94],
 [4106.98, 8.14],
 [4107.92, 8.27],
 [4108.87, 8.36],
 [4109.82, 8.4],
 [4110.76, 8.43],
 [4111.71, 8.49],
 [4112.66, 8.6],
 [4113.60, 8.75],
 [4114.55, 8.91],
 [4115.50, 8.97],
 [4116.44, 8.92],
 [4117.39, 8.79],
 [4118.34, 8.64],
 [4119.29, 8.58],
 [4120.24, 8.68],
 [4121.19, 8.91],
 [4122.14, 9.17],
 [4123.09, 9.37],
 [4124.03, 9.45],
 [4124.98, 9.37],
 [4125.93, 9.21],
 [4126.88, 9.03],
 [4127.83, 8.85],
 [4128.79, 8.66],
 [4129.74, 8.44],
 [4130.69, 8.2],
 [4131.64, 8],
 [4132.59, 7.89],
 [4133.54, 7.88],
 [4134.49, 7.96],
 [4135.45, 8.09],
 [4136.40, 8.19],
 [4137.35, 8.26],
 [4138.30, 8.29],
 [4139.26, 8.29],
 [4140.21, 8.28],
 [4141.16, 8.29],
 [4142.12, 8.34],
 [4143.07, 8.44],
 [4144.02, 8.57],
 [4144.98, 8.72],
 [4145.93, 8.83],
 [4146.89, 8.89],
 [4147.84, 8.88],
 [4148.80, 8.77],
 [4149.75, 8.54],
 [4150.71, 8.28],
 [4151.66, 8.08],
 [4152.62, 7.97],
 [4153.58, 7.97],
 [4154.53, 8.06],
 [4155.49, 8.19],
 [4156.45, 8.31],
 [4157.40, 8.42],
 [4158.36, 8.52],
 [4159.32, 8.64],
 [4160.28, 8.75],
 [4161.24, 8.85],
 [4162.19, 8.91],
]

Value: 8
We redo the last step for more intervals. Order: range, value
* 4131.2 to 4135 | 7.93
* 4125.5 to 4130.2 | 8.82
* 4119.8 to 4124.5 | 9.13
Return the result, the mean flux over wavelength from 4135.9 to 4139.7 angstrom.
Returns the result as 8.26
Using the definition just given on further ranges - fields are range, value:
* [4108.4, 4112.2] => 8.41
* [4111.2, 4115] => 8.68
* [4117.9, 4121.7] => 8.7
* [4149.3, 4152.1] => 8.3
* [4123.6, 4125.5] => 9.4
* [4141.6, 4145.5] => 8.52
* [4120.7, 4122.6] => 9.03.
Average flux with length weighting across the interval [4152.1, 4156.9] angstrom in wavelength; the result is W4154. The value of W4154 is 8.09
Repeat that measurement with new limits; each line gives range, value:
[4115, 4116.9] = 8.97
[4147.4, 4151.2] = 8.62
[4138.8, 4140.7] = 8.31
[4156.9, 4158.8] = 8.49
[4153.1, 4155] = 8.03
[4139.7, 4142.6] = 8.32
